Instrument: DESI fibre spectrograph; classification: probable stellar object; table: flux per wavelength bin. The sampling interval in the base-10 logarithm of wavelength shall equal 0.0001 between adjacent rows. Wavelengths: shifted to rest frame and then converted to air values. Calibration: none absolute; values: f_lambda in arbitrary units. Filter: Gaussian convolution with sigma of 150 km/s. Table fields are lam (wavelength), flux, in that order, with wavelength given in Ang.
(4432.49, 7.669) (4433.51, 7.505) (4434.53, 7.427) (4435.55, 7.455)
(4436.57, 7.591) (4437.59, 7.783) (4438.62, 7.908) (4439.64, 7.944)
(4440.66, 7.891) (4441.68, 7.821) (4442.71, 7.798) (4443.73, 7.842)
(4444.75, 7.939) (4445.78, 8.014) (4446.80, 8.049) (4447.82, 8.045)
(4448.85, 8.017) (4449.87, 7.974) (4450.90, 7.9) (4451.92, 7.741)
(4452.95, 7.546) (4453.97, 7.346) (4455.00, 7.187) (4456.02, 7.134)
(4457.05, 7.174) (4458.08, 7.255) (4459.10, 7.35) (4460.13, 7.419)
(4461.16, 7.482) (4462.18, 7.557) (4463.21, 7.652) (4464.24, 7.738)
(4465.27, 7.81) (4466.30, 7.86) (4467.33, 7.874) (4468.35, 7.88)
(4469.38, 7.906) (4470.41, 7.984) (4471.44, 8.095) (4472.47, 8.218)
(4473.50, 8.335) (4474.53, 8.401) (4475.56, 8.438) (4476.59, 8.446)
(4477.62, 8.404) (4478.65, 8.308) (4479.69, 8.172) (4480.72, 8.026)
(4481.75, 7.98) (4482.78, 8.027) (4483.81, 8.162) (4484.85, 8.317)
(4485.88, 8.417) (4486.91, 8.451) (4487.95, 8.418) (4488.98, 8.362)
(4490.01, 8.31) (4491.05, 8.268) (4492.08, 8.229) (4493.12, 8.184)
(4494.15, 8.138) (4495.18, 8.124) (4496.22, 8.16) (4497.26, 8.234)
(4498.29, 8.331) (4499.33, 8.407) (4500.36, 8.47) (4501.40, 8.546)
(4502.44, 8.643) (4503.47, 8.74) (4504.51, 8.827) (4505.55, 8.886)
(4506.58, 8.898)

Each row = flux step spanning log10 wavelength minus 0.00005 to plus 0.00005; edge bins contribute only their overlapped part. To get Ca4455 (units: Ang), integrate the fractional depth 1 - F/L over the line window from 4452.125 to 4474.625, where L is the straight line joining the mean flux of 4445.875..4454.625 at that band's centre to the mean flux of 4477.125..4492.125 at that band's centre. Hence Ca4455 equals 0.9 Ang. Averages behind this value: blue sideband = 7.83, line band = 7.68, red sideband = 8.26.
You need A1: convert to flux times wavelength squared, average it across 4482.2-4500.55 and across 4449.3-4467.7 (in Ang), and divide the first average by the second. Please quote 1.1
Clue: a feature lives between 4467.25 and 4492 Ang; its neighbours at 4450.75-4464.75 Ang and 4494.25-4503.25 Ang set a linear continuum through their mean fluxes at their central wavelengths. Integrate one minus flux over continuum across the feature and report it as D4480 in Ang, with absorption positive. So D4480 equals -0.9 Ang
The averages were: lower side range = 7.45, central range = 8.22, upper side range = 8.37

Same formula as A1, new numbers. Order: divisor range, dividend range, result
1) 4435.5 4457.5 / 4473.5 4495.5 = 1.09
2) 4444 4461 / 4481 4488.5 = 1.10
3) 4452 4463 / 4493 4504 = 1.16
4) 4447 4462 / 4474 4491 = 1.11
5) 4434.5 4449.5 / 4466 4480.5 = 1.06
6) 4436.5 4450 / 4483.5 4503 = 1.08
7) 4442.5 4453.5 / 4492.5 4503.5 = 1.08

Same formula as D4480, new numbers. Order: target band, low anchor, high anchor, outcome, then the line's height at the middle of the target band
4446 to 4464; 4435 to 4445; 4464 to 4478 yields 0.8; 7.94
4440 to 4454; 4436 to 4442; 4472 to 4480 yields 0.1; 7.93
